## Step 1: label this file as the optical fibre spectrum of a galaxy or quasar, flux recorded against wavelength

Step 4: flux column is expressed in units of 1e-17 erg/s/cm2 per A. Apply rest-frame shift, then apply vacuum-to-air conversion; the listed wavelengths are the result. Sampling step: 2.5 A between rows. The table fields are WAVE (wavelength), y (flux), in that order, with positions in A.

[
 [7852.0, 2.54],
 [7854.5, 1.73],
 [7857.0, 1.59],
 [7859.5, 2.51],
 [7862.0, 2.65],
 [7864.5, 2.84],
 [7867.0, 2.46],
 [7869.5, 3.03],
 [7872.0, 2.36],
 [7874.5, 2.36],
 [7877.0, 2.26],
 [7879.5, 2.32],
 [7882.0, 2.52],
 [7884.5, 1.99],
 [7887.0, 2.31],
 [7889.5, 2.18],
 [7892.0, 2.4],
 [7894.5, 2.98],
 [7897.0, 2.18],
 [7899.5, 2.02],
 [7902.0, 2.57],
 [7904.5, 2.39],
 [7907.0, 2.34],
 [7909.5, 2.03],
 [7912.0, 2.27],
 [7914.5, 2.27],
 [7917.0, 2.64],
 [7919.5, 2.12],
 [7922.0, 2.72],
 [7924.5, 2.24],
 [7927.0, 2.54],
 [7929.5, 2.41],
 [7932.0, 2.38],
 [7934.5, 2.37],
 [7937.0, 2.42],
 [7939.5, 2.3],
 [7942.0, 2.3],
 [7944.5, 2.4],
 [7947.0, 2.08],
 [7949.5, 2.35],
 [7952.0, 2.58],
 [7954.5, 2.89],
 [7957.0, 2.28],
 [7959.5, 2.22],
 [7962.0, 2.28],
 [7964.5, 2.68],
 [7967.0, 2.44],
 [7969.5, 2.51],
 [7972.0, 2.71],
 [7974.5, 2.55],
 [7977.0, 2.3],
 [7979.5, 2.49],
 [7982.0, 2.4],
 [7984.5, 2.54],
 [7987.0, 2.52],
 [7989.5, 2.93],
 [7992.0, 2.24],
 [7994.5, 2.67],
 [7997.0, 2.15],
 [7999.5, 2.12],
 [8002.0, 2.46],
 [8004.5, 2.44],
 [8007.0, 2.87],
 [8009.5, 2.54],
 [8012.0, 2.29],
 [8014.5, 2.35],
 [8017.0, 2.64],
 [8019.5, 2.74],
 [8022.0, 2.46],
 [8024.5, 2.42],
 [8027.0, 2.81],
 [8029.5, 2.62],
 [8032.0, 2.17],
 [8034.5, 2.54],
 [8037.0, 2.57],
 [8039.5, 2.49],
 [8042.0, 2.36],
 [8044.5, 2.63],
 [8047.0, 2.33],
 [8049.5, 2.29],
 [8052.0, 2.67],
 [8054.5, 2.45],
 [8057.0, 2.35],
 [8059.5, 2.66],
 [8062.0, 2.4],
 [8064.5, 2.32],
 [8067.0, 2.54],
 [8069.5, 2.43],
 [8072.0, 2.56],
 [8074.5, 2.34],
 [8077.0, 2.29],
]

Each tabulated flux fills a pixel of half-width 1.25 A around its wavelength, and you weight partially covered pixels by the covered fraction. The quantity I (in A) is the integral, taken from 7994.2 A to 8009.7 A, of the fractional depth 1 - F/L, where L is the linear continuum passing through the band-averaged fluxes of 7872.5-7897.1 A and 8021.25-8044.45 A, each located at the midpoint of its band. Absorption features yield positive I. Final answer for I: 0.2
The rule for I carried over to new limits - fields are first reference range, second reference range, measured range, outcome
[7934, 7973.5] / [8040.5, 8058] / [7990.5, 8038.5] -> -0.9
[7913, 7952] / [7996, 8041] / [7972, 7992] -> -0.7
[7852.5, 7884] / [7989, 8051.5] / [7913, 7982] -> 0.3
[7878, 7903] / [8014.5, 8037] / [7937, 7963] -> 0.6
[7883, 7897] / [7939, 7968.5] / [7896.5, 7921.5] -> 0.8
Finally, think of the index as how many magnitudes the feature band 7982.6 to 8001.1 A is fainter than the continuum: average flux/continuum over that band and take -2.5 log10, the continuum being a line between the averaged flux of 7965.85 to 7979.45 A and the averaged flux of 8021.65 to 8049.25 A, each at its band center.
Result 0.02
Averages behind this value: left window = 2.5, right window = 2.48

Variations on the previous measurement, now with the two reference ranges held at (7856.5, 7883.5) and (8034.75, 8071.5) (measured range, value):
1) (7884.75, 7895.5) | 0.024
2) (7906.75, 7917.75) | 0.079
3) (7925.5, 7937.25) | 0.020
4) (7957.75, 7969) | 0.027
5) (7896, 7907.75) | 0.075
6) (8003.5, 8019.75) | -0.033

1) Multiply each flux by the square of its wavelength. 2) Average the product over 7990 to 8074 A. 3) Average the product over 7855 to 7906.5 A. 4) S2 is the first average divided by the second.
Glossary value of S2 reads 1.1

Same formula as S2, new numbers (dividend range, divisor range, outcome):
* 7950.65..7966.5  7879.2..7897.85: 1.07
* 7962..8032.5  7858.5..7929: 1.07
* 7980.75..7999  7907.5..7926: 1.08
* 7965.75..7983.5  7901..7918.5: 1.07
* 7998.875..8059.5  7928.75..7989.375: 1.04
